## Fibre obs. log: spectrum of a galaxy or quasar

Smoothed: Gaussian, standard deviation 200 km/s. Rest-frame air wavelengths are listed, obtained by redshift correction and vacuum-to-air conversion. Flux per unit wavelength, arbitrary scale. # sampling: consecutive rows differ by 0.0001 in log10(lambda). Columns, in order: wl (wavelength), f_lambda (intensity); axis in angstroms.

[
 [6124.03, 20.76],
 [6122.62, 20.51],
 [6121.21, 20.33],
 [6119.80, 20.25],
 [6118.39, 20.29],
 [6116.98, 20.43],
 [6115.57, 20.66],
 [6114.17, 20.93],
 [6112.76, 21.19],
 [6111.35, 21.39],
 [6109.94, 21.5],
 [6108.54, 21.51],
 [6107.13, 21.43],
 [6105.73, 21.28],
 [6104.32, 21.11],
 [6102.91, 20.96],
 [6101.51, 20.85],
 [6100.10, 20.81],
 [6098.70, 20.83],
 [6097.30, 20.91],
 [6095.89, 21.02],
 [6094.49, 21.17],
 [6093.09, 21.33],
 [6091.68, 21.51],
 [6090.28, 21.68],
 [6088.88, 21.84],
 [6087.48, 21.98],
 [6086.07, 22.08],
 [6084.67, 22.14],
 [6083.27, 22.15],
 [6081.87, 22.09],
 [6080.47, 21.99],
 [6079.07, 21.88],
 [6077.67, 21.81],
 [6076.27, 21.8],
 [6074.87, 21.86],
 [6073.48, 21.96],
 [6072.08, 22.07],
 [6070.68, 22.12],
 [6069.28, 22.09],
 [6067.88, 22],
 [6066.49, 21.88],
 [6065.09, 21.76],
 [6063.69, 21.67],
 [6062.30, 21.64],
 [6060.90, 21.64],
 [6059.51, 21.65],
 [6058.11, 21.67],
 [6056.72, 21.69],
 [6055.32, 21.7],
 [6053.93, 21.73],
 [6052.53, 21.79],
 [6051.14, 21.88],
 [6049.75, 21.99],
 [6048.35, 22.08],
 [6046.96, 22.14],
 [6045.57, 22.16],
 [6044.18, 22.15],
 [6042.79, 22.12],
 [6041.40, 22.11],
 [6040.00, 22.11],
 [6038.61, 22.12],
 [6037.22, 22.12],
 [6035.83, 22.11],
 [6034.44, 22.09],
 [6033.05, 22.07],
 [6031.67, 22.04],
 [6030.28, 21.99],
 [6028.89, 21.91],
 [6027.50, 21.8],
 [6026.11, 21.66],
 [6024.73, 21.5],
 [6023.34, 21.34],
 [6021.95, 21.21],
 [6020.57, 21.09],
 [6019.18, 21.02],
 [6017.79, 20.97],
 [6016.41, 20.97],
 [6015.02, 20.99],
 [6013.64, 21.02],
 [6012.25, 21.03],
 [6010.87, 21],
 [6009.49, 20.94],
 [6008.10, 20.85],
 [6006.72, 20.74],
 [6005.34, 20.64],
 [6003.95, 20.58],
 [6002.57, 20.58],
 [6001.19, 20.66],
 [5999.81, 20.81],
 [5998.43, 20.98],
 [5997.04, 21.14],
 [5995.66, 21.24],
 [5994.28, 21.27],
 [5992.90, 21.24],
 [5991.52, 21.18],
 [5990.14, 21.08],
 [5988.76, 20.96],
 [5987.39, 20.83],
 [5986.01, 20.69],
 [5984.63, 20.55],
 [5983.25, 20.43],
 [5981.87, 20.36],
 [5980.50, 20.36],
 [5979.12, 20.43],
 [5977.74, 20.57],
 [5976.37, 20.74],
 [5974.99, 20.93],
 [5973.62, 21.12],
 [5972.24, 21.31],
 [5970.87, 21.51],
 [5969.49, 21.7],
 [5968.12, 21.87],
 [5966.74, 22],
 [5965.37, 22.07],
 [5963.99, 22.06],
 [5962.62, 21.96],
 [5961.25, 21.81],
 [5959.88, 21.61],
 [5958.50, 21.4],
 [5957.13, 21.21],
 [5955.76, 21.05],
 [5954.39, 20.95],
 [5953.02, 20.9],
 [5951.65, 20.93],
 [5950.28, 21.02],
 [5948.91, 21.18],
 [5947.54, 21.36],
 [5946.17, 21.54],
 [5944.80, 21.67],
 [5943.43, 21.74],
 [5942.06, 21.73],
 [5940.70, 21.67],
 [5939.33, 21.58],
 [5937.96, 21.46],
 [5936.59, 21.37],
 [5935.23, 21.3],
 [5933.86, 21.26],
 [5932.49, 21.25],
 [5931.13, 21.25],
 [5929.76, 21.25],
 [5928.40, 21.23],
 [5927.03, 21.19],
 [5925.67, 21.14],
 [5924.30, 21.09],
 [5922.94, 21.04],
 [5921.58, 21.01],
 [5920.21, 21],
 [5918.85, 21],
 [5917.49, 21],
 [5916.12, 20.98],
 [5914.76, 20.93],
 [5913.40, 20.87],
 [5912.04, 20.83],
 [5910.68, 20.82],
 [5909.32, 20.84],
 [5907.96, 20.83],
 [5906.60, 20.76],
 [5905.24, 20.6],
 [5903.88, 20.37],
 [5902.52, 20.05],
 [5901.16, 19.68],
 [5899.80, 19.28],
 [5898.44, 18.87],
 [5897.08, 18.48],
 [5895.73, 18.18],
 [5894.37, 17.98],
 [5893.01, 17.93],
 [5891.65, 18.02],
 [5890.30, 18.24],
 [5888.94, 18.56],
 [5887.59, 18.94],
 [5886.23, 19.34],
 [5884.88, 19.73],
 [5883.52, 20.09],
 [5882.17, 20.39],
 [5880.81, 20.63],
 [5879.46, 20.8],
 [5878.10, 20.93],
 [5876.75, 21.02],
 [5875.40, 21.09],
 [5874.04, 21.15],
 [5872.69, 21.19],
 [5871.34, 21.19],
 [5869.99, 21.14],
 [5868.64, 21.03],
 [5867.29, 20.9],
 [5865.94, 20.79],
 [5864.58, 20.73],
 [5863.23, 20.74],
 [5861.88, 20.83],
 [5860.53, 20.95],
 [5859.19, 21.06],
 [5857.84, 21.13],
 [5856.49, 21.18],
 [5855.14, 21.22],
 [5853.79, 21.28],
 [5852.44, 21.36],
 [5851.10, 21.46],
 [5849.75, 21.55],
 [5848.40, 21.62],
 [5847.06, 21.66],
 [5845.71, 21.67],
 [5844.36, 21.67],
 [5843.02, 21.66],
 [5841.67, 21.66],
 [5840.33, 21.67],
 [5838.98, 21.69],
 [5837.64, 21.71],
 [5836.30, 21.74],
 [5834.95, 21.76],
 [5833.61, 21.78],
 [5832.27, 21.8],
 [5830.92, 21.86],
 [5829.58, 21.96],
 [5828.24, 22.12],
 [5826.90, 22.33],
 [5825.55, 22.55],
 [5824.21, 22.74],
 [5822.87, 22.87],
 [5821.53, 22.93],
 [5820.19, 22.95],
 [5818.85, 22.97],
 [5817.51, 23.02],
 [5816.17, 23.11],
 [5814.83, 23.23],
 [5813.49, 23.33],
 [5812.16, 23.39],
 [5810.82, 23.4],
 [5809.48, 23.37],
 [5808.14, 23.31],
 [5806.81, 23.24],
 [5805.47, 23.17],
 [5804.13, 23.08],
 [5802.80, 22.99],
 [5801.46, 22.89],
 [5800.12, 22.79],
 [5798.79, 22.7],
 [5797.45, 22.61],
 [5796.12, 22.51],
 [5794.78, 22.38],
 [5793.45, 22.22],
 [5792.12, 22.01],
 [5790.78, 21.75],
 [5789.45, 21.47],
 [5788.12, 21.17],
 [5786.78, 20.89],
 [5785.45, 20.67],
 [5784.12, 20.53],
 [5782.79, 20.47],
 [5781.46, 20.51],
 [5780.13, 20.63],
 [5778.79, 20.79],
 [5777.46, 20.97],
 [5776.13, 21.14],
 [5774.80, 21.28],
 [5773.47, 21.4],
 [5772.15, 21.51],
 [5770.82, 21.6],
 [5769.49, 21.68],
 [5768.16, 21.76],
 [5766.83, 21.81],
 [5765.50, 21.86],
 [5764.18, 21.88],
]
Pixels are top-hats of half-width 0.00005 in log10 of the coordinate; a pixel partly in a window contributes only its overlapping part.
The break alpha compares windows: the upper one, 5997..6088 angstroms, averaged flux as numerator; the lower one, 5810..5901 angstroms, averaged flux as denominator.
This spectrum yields 1.02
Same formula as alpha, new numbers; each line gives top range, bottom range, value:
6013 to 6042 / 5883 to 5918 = 1.10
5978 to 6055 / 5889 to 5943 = 1.04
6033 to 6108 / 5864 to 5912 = 1.09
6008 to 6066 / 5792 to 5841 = 0.96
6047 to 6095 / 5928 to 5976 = 1.02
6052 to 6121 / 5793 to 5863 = 0.97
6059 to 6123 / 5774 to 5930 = 1.01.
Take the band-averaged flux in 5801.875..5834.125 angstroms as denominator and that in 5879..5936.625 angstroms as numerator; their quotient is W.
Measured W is 0.89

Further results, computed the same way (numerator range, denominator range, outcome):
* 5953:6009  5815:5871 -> 0.97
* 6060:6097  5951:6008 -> 1.03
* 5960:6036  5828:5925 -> 1.02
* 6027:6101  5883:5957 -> 1.06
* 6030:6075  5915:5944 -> 1.03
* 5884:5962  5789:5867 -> 0.93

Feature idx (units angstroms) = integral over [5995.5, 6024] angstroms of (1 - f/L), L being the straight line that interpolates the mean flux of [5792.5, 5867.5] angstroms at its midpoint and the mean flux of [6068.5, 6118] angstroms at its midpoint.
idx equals 1.0 angstroms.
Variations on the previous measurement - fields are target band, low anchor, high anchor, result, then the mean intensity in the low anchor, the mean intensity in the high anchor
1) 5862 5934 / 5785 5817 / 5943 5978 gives 4.9 angstroms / 22.6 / 21.4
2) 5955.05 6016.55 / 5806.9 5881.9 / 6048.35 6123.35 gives 1.5 angstroms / 21.8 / 21.5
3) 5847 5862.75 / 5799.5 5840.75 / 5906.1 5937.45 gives 0.6 angstroms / 22.6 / 21.1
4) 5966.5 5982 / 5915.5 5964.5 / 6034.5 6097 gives 0.3 angstroms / 21.3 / 21.9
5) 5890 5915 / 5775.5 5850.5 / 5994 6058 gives 2.5 angstroms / 22.1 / 21.5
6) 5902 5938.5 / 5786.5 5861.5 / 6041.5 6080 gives 1.8 angstroms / 22.2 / 21.9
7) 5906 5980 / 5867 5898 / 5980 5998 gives -2.9 angstroms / 19.8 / 20.9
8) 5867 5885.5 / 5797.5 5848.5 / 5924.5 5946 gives 1.0 angstroms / 22.5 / 21.4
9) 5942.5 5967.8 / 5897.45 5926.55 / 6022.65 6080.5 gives -0.6 angstroms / 20.6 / 21.9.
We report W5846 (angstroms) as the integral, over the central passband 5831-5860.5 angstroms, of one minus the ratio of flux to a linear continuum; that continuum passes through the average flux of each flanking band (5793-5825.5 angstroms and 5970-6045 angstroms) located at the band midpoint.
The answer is 1.45 angstroms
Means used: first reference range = 23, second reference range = 21.2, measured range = 21.5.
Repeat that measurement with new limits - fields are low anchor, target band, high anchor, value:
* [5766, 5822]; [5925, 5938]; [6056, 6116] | 0.36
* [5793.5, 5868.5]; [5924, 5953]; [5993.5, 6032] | 0.27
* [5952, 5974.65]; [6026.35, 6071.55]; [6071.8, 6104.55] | -0.79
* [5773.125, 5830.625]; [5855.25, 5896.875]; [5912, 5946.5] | 2.84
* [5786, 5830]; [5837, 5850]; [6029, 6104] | 0.50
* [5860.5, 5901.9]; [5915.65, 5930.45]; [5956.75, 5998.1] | -0.44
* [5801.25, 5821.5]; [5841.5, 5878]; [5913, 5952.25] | 1.94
